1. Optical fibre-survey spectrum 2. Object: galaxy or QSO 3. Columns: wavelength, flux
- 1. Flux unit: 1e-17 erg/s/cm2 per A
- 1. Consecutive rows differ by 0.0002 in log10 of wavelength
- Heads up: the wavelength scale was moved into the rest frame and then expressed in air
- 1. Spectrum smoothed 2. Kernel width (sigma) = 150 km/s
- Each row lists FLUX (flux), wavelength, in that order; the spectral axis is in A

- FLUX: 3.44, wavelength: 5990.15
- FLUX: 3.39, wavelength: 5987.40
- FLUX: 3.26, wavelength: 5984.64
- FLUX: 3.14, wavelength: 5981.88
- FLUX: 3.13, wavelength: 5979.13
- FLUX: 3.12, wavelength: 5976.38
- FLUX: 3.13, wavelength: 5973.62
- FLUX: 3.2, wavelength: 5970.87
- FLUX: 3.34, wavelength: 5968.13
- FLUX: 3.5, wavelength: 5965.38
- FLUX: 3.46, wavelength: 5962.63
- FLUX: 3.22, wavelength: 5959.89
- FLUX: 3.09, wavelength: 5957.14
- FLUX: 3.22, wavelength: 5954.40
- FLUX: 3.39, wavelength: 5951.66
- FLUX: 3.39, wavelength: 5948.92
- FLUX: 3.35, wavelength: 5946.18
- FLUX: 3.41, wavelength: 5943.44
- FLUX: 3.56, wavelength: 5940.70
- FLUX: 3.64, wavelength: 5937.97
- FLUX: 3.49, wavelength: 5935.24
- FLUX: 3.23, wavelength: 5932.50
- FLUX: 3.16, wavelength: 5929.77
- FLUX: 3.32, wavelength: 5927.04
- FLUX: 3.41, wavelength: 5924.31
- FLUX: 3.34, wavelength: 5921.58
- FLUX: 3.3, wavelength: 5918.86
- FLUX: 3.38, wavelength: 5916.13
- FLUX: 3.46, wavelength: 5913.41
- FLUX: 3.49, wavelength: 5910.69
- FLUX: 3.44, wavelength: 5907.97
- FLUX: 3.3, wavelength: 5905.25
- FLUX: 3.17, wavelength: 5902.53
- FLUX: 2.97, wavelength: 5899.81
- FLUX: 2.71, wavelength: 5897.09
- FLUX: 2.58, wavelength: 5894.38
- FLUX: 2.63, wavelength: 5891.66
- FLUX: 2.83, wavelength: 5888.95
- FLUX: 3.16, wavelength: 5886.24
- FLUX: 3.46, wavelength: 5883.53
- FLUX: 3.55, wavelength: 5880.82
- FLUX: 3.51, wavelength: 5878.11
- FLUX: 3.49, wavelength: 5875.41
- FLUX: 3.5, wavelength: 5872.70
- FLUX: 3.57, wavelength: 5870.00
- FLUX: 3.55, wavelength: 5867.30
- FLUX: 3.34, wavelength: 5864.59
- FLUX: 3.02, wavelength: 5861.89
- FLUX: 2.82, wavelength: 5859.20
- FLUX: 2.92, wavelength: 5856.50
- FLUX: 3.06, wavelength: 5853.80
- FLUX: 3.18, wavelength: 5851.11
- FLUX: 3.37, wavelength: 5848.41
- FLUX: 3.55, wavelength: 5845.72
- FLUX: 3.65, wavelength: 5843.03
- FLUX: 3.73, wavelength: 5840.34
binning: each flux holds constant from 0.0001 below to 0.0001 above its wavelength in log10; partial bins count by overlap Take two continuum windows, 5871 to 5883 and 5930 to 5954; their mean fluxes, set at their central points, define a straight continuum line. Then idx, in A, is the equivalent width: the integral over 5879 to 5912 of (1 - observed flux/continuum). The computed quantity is 3.5 A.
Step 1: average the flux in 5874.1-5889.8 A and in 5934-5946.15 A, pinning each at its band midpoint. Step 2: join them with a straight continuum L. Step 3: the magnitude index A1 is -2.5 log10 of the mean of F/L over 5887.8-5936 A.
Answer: 0.08 mag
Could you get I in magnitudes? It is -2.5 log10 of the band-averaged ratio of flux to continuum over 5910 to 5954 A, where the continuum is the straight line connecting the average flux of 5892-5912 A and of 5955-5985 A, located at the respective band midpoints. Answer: -0.08 mag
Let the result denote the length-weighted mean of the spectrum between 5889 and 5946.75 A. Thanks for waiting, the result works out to 3.24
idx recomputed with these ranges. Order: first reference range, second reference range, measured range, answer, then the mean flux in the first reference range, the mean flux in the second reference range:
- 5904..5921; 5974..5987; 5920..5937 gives 0.06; 3.39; 3.17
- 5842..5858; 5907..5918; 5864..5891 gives -0.26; 3.28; 3.44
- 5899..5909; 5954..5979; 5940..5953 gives -0.69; 3.23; 3.25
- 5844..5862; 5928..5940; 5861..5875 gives -0.96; 3.15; 3.39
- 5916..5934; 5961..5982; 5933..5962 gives -0.82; 3.3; 3.26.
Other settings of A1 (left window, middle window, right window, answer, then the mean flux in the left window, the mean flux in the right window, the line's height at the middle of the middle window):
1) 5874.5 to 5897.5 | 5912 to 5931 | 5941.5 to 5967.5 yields -0.04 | 3.11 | 3.34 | 3.23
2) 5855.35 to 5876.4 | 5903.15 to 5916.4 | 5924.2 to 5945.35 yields -0.02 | 3.28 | 3.4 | 3.36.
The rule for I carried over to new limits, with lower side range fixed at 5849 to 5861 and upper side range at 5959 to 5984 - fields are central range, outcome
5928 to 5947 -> -0.073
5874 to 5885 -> -0.142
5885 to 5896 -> 0.109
